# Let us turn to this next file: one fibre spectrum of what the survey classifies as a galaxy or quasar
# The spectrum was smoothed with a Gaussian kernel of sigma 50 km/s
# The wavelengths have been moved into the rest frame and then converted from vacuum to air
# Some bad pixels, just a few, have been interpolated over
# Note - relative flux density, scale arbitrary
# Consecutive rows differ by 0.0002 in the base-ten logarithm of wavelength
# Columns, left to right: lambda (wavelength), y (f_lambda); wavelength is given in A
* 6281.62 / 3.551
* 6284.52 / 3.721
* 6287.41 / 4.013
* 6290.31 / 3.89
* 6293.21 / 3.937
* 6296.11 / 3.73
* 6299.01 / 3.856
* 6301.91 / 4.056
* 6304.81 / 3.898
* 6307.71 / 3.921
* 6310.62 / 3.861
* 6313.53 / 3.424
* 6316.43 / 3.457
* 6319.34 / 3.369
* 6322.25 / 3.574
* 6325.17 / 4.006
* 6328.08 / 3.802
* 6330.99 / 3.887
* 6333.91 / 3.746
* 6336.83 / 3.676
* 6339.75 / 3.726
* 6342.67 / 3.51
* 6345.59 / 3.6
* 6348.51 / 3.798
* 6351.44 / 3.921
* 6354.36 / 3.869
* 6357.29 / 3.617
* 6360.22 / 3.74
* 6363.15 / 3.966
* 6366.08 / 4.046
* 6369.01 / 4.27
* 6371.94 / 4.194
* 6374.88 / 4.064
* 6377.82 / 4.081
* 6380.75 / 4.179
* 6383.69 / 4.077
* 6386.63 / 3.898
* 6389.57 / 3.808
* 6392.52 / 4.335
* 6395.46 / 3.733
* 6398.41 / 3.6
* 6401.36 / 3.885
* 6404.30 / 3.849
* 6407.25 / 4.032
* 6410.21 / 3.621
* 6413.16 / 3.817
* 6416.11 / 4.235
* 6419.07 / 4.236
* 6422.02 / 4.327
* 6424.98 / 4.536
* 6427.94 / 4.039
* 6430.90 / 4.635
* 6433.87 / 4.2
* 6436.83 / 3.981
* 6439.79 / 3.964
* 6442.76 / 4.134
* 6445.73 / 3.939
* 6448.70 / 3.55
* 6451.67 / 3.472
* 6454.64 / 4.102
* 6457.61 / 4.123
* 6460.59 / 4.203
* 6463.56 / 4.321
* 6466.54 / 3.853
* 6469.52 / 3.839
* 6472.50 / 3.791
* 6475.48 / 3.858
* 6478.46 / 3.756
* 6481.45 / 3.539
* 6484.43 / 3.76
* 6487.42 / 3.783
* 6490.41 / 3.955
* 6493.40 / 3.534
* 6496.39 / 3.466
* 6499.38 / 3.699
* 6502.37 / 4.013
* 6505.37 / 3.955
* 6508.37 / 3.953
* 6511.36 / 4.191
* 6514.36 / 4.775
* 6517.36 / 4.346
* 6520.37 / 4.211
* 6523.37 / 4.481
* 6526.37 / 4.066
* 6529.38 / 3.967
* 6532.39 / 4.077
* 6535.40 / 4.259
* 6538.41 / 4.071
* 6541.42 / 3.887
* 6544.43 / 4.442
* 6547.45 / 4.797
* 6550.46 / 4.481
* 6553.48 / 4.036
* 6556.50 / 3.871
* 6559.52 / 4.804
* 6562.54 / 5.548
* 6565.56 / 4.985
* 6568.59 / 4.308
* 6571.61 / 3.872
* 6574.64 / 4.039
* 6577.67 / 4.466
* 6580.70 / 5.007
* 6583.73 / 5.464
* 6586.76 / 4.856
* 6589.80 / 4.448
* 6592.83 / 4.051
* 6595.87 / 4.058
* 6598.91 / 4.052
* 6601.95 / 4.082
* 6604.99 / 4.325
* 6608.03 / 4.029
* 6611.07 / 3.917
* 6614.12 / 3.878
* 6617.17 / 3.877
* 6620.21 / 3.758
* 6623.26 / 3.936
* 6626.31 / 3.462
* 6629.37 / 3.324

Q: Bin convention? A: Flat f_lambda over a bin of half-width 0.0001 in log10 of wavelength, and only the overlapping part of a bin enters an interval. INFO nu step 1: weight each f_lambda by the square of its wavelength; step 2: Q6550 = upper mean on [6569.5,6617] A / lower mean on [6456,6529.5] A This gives 1.1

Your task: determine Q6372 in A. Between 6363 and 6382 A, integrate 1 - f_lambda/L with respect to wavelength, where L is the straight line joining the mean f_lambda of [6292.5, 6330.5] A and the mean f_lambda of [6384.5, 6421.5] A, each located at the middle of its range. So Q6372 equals -1.2 A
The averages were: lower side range 3.76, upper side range 3.93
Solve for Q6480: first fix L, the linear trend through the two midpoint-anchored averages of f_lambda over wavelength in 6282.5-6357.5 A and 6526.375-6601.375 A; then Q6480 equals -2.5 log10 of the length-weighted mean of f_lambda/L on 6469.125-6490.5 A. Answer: 0.11 mag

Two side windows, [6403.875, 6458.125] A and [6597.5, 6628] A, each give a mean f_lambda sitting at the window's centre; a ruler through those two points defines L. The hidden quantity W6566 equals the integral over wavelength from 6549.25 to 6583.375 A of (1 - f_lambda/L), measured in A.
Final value -4.9 A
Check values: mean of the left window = 4.04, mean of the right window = 3.93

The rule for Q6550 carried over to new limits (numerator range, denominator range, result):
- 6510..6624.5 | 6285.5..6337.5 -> 1.23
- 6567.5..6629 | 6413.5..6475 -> 1.08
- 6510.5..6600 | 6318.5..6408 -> 1.21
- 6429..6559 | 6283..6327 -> 1.13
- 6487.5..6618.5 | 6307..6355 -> 1.23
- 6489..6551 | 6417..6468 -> 1.03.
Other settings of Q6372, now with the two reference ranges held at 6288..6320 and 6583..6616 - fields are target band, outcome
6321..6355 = 0.68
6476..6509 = 2.58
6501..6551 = -1.13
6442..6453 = 0.70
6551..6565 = -1.34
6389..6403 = 0.18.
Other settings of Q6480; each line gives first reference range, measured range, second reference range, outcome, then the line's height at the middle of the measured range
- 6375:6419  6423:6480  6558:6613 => 0.021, 4.1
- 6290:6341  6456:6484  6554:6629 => 0.037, 4.05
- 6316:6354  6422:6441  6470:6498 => -0.142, 3.72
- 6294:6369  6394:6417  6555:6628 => 0.024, 3.92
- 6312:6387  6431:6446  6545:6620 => -0.019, 4.04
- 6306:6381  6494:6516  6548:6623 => 0.047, 4.17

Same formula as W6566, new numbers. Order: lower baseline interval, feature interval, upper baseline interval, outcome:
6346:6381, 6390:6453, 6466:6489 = -2.29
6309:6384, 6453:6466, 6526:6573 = -0.12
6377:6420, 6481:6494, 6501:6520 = 1.29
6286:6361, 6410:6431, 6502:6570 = -0.84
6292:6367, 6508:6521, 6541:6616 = -0.30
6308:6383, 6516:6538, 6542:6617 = 0.36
